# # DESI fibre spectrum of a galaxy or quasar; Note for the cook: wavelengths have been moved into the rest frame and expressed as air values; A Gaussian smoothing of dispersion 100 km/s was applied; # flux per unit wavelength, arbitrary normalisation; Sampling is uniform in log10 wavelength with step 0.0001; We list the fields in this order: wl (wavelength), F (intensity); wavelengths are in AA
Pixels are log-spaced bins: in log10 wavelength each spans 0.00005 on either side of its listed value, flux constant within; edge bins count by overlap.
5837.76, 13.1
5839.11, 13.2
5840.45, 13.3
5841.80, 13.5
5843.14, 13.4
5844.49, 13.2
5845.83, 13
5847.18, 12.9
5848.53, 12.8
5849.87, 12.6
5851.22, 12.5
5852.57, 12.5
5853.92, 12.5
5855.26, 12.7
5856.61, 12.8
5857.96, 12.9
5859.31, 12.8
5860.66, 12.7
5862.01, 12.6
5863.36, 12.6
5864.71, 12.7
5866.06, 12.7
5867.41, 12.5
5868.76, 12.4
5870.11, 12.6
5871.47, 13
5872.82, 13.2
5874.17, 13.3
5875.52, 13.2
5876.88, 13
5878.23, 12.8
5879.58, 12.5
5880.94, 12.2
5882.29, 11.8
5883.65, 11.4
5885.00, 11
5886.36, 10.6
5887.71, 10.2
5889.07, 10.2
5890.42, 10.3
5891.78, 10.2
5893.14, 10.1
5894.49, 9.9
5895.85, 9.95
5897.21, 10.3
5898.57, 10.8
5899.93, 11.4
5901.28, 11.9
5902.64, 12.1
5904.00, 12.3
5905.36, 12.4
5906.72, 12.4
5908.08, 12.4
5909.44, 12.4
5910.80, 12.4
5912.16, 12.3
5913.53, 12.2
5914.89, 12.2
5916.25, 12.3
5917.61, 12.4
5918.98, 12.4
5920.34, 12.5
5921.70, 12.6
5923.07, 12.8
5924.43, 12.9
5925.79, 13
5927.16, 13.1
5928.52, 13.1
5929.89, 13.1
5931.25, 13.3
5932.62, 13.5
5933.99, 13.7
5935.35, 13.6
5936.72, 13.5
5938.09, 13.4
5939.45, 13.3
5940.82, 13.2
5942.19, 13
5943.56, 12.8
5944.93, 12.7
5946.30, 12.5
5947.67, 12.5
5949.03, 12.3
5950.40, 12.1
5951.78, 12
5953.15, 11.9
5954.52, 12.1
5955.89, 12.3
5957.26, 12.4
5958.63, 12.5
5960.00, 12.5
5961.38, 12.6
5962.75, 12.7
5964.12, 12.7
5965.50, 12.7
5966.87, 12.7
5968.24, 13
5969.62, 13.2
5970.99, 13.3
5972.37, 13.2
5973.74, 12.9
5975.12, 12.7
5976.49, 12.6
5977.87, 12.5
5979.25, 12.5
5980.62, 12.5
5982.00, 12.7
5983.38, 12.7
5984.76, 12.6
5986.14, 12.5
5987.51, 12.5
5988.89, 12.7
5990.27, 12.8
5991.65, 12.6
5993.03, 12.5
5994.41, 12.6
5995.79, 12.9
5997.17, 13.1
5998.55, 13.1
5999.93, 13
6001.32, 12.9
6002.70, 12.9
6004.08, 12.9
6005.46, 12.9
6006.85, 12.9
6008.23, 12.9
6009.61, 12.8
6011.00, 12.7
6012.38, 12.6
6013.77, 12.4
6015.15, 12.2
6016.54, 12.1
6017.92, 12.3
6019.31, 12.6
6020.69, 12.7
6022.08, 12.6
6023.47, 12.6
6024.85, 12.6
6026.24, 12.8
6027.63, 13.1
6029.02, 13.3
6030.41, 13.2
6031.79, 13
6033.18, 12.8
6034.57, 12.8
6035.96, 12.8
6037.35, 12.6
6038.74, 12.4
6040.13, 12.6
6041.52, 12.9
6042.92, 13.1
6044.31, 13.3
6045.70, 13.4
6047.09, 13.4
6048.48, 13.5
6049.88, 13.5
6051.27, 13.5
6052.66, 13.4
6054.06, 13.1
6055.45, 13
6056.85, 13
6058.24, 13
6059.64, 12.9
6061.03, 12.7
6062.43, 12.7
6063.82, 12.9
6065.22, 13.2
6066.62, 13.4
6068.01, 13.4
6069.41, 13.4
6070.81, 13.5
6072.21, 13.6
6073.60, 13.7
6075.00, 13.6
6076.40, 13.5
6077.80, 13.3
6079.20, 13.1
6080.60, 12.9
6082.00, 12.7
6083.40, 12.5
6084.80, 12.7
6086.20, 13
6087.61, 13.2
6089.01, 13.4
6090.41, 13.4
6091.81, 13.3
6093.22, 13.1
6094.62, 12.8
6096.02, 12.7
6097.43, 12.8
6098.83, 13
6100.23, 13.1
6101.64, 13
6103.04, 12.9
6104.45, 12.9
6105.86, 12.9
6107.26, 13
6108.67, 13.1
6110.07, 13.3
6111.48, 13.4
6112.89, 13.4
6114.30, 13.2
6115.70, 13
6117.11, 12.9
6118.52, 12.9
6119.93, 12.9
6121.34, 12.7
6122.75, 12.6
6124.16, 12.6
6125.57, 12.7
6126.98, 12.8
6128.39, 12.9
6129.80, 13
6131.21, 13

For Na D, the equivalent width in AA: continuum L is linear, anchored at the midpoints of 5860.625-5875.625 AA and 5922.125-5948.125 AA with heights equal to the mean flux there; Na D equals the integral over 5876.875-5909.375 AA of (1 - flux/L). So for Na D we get 3.97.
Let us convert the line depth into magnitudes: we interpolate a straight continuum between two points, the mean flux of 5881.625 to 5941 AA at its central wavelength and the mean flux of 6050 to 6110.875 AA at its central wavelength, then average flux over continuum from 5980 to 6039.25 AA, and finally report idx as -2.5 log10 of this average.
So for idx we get 0.00 mag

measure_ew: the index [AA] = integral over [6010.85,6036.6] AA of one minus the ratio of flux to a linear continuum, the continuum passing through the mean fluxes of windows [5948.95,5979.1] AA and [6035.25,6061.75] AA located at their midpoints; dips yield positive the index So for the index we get 0.4 AA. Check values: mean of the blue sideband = 12.6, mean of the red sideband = 13.1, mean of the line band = 12.7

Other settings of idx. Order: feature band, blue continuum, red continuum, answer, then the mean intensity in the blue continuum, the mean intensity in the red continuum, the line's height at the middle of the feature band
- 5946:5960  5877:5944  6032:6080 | 0.014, 12.1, 13.1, 12.4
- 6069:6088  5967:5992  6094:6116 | -0.017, 12.8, 13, 13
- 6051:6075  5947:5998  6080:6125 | -0.028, 12.6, 13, 12.9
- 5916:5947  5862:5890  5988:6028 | -0.050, 12.2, 12.7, 12.4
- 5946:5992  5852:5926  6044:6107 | -0.005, 12.1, 13.1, 12.5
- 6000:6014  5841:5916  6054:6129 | -0.010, 12.1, 13.1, 12.7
